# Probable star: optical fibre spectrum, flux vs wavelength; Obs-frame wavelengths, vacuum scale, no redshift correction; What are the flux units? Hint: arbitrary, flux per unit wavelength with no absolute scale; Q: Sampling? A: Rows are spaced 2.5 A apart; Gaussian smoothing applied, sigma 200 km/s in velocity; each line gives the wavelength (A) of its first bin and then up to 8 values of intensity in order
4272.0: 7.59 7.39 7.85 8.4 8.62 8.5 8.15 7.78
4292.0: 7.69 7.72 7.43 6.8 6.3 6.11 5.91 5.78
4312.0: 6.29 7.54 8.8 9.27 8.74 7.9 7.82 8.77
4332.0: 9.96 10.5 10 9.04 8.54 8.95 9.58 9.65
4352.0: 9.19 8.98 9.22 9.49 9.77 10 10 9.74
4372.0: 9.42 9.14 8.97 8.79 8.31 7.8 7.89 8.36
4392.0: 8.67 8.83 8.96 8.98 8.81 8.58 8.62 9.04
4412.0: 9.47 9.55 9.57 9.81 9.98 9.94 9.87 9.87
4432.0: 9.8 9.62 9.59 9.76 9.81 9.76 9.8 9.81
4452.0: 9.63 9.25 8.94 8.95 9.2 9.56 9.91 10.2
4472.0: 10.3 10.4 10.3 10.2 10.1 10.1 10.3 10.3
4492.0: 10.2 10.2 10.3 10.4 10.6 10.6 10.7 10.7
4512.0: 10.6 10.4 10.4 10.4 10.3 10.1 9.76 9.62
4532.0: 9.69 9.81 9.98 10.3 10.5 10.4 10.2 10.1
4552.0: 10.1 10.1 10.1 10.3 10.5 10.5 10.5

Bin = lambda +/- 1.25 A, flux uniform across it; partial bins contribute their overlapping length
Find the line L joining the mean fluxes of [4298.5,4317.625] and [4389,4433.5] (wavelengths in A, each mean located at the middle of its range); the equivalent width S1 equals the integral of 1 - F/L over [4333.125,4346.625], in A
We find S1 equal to -3.6 A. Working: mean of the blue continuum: 6.62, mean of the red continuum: 9.28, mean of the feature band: 9.42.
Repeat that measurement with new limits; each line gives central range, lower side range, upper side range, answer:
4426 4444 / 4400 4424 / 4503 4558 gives -0.6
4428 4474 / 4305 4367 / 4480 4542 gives 0.3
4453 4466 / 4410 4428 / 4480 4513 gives 1.1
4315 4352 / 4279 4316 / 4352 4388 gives -4.1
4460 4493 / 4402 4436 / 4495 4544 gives -0.4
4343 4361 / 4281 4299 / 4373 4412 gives -1.9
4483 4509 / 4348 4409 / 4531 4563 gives -1.5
